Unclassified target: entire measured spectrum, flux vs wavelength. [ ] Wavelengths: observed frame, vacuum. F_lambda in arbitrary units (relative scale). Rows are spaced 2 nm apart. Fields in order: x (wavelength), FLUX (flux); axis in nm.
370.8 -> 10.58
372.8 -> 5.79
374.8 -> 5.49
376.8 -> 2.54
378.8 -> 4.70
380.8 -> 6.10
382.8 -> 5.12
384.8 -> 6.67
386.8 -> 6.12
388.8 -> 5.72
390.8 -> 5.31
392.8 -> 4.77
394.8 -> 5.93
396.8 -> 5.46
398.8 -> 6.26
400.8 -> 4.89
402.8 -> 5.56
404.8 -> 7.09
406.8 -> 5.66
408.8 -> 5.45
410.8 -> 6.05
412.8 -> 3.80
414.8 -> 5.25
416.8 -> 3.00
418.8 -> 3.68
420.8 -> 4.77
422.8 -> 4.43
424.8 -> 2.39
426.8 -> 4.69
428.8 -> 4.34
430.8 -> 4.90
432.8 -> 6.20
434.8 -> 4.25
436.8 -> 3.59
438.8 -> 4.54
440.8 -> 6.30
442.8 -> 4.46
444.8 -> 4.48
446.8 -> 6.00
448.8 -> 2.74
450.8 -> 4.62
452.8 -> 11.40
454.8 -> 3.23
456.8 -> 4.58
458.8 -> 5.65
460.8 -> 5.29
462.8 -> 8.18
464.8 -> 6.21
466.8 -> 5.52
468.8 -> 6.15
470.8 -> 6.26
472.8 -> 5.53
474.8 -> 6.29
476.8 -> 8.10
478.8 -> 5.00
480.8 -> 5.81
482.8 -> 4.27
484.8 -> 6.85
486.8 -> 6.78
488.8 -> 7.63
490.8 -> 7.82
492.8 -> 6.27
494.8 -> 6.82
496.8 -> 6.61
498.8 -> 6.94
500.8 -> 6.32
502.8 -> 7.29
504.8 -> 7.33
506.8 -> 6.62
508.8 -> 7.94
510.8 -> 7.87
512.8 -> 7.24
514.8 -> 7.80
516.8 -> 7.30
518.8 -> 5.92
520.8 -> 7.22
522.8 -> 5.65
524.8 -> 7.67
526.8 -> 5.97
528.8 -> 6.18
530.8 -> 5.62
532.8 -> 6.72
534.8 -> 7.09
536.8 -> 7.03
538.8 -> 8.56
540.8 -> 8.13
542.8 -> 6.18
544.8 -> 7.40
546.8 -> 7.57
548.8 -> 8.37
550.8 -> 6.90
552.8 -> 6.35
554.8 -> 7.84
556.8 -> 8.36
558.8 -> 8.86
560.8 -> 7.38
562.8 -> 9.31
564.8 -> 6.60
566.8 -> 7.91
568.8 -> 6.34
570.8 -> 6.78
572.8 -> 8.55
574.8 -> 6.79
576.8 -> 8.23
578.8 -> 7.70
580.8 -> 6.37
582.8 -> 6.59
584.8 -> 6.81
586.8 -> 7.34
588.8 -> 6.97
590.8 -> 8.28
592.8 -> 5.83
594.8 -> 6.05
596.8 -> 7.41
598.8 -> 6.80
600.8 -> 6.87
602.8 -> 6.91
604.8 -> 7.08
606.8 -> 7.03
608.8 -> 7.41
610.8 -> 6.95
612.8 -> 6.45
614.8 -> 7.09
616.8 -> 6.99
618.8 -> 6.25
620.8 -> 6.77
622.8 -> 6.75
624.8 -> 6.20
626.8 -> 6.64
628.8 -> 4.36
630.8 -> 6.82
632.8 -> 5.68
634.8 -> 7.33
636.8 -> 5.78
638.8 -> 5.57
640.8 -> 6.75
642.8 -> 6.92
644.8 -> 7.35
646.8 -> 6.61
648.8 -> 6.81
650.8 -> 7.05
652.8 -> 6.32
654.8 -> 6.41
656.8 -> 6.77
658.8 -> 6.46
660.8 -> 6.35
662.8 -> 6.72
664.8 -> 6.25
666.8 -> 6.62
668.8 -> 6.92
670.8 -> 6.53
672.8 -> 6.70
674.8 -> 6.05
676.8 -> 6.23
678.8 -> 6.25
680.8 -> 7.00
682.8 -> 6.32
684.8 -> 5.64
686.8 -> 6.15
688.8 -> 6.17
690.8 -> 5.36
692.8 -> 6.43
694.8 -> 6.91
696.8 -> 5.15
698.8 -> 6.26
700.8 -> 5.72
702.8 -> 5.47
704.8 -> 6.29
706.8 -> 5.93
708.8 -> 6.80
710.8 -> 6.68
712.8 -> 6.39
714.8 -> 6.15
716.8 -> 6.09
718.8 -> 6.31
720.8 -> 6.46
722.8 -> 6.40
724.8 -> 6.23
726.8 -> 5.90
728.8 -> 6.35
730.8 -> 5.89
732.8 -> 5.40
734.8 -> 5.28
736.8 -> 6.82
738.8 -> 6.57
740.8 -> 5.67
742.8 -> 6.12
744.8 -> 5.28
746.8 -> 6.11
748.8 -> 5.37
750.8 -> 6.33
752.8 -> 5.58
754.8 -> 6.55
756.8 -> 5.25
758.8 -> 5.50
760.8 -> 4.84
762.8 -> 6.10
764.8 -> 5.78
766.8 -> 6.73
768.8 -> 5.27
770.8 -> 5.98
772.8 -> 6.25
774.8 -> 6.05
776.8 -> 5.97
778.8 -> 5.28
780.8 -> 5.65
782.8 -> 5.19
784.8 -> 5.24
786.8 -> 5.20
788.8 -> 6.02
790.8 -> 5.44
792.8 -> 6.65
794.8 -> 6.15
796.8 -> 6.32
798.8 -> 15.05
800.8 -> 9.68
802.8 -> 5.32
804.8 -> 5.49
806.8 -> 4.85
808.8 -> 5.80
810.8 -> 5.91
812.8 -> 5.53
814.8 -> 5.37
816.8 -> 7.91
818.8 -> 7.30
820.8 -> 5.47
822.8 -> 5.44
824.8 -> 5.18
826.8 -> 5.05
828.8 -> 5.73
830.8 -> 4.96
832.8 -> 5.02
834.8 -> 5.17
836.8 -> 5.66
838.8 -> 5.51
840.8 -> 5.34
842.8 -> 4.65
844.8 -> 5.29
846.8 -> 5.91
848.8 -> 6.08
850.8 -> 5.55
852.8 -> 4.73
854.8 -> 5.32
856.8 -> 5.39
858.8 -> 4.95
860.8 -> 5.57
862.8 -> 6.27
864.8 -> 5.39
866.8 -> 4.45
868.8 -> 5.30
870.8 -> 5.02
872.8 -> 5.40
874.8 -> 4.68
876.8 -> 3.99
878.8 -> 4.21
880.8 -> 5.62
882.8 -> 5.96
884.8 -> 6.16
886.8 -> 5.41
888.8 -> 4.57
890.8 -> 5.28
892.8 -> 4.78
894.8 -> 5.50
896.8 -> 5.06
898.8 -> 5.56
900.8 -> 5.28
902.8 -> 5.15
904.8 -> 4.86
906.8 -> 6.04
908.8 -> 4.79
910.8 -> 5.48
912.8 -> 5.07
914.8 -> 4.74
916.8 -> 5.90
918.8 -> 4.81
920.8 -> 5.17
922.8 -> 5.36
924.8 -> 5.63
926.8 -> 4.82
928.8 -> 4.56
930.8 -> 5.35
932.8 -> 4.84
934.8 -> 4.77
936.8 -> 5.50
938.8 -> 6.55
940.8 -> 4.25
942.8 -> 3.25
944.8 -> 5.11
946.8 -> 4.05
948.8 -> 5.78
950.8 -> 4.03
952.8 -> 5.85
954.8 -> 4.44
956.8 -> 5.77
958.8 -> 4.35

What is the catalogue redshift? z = 0.22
